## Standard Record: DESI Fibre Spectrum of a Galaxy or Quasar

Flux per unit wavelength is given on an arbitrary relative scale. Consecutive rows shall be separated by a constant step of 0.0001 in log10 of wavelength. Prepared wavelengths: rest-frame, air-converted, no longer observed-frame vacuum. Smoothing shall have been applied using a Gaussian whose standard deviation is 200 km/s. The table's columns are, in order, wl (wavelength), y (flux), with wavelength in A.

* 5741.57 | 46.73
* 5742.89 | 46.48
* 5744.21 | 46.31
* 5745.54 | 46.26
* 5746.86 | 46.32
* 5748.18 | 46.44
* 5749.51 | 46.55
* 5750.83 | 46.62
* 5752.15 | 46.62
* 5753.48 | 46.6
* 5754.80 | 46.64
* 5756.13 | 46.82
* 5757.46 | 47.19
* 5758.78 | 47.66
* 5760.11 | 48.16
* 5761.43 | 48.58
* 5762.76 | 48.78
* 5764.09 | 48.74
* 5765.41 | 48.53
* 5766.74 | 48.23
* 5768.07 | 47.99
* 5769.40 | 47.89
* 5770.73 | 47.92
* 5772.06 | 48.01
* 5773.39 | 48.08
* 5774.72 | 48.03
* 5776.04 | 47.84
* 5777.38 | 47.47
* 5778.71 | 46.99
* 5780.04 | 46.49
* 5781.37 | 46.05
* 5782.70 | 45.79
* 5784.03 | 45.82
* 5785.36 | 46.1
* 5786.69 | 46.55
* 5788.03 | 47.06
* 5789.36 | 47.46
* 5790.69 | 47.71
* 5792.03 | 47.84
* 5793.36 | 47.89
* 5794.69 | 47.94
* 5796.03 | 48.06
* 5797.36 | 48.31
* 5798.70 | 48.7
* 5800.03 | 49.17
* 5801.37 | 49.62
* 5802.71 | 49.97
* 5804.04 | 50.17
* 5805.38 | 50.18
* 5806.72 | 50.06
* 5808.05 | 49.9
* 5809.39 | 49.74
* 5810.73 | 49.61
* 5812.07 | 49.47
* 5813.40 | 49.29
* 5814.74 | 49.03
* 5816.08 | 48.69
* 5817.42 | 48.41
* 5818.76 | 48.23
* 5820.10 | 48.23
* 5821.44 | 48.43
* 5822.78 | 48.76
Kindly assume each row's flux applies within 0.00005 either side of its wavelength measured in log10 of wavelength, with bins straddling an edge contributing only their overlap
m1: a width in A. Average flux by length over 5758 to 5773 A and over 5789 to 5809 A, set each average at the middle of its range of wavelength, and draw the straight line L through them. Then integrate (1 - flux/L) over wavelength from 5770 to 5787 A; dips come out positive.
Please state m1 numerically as 0.5 A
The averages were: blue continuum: 48.2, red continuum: 48.9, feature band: 47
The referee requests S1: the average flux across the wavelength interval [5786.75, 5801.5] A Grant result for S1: 48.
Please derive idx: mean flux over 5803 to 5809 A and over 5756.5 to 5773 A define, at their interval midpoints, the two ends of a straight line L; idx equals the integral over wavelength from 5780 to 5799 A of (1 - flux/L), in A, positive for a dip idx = 0.8 A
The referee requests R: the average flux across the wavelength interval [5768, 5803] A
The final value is 47.6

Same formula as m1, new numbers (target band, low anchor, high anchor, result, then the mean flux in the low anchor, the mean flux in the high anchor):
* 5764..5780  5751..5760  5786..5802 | -0.2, 47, 48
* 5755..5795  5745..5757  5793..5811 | 0.3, 46.6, 49.2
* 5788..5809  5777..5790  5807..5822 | -0.5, 46.6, 49.1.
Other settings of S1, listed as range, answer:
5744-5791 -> 47.2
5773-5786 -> 46.9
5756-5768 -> 48.1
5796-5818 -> 49.4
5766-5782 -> 47.6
